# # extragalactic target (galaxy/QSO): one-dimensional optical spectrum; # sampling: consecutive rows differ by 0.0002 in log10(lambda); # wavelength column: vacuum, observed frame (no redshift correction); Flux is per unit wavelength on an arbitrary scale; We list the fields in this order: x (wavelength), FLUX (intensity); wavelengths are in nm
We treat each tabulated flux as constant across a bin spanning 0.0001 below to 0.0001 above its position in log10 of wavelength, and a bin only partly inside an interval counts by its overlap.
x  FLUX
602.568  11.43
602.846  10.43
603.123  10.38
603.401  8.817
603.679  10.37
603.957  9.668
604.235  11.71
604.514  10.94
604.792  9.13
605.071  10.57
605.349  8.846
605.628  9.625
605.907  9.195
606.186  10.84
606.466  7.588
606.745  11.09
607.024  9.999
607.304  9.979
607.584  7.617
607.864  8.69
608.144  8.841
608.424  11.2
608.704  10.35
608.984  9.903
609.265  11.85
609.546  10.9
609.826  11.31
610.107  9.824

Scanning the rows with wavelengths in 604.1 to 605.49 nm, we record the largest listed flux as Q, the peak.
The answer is 11.71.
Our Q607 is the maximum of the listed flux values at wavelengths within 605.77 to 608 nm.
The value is 11.09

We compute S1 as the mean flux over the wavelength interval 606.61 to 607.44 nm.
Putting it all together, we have 10.4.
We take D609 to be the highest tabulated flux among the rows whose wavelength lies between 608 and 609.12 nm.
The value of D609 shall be 11.2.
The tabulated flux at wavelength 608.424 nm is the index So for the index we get 11.2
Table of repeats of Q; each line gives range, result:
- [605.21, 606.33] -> 10.84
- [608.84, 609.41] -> 11.85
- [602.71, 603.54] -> 10.43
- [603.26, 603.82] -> 10.37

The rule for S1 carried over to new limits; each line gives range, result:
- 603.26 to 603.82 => 9.59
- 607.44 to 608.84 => 9.34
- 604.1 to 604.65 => 11.3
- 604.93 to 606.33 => 9.8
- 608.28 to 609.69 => 10.8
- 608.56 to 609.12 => 10.1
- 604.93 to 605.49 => 9.71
